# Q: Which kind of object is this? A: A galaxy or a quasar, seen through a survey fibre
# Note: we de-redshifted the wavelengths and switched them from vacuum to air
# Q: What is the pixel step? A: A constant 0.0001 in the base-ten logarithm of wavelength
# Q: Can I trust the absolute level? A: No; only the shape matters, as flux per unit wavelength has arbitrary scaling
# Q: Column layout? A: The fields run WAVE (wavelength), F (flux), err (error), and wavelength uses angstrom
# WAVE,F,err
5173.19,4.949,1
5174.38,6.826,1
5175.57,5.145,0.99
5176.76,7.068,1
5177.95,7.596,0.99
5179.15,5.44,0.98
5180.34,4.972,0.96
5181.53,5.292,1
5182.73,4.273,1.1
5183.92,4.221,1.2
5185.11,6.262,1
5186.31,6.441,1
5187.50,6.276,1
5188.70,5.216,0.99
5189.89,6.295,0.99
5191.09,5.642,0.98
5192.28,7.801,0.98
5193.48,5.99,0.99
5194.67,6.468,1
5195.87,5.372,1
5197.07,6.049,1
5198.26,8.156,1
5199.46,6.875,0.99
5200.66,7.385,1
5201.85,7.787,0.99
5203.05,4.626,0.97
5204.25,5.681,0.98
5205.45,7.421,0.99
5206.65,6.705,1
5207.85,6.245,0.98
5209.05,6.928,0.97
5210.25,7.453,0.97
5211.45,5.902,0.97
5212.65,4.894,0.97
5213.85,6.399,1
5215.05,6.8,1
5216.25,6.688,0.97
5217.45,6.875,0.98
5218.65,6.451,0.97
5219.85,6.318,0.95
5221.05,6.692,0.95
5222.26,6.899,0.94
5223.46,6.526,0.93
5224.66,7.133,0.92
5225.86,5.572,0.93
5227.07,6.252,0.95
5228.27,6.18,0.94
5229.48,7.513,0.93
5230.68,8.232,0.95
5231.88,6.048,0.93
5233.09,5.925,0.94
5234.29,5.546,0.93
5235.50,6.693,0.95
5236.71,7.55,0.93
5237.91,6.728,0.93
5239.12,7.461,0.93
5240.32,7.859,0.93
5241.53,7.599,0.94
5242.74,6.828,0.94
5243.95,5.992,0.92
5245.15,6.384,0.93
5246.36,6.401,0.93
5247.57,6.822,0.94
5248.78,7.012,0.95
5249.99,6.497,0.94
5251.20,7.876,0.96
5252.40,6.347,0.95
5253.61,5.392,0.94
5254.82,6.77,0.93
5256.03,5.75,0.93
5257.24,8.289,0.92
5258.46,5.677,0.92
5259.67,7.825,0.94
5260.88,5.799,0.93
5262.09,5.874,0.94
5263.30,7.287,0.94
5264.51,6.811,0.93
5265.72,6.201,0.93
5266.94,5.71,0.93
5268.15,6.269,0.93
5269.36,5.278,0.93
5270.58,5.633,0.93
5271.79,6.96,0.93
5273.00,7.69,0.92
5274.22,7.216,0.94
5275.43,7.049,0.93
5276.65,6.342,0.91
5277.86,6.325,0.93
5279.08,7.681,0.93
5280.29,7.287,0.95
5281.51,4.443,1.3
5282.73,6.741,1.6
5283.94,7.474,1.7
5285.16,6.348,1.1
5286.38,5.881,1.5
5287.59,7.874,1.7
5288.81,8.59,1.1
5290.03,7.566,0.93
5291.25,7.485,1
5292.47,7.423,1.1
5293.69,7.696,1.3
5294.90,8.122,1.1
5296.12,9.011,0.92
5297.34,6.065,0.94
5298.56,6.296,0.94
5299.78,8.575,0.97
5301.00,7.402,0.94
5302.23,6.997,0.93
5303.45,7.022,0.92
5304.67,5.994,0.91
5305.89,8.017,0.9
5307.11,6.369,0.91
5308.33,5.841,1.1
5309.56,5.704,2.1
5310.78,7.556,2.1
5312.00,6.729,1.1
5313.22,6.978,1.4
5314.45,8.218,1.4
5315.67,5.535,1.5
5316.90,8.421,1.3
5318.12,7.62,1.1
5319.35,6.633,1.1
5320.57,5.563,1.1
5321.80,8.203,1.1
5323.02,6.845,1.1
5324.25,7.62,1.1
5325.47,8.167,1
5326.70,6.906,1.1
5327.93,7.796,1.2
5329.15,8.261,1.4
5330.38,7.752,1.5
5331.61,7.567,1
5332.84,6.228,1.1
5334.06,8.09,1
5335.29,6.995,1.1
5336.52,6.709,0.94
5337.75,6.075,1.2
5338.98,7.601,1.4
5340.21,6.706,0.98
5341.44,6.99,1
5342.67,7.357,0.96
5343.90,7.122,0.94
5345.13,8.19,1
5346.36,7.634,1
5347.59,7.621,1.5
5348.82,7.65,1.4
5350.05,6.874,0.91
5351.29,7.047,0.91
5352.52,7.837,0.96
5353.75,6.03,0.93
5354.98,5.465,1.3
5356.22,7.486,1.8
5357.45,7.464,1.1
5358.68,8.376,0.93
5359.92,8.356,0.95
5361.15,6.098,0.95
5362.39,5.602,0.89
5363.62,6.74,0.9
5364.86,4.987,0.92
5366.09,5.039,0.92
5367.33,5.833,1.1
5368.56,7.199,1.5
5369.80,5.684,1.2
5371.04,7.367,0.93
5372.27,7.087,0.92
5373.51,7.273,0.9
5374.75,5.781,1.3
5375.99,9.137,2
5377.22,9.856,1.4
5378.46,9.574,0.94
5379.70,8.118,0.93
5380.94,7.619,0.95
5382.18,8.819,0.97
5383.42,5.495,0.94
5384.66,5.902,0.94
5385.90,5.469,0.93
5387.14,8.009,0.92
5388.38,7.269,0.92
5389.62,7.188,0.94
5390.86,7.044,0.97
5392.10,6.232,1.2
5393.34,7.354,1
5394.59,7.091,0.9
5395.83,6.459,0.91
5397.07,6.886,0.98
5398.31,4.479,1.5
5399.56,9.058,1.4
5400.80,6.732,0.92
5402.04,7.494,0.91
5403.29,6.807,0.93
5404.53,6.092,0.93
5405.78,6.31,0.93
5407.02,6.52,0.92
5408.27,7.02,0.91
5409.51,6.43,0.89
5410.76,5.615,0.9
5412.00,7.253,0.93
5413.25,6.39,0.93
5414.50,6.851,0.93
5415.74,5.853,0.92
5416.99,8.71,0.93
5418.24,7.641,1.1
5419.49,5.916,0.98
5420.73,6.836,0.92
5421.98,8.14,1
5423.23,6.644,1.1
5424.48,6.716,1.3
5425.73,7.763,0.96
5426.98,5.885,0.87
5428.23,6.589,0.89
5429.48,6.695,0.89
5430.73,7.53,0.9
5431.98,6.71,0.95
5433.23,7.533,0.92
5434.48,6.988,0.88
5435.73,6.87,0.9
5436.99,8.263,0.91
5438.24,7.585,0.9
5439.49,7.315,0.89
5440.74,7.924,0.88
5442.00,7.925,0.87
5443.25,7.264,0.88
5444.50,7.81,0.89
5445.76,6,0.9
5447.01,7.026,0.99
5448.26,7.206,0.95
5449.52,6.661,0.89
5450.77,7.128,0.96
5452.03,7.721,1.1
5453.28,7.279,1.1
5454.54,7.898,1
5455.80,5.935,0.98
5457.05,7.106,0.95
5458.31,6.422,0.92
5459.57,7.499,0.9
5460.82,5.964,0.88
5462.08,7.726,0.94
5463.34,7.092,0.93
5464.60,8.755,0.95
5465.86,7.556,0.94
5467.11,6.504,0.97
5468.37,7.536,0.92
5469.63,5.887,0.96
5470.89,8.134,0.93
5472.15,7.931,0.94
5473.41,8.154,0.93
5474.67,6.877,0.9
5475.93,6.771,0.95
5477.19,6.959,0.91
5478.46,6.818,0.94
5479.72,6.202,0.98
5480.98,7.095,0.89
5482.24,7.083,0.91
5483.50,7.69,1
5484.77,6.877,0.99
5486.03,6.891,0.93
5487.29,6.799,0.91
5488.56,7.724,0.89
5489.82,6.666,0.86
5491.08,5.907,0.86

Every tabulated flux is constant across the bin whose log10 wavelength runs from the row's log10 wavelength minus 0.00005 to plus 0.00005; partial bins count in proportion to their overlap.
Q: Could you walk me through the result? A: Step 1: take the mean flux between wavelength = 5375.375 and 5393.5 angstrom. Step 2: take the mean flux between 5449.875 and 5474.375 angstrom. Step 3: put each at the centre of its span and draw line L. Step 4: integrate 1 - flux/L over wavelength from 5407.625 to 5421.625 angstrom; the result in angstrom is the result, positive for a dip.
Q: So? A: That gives 1.2 angstrom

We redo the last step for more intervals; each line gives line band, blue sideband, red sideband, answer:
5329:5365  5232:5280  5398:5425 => -1.9 angstrom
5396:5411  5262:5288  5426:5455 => 0.9 angstrom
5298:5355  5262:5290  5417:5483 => -2.7 angstrom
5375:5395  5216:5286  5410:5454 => -1.5 angstrom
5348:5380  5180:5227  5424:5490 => -1.1 angstrom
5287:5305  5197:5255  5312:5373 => -1.6 angstrom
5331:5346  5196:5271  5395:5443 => -0.8 angstrom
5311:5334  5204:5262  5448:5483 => -1.6 angstrom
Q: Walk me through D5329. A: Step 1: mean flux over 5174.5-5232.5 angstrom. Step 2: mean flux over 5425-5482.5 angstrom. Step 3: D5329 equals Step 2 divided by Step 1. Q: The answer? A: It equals 1.1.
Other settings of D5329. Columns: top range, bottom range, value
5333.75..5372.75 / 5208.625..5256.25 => 1.04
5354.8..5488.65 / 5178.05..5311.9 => 1.06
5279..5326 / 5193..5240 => 1.08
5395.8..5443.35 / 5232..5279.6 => 1.05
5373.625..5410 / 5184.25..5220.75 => 1.11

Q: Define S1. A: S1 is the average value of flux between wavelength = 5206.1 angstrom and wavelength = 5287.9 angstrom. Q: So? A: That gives 6.62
